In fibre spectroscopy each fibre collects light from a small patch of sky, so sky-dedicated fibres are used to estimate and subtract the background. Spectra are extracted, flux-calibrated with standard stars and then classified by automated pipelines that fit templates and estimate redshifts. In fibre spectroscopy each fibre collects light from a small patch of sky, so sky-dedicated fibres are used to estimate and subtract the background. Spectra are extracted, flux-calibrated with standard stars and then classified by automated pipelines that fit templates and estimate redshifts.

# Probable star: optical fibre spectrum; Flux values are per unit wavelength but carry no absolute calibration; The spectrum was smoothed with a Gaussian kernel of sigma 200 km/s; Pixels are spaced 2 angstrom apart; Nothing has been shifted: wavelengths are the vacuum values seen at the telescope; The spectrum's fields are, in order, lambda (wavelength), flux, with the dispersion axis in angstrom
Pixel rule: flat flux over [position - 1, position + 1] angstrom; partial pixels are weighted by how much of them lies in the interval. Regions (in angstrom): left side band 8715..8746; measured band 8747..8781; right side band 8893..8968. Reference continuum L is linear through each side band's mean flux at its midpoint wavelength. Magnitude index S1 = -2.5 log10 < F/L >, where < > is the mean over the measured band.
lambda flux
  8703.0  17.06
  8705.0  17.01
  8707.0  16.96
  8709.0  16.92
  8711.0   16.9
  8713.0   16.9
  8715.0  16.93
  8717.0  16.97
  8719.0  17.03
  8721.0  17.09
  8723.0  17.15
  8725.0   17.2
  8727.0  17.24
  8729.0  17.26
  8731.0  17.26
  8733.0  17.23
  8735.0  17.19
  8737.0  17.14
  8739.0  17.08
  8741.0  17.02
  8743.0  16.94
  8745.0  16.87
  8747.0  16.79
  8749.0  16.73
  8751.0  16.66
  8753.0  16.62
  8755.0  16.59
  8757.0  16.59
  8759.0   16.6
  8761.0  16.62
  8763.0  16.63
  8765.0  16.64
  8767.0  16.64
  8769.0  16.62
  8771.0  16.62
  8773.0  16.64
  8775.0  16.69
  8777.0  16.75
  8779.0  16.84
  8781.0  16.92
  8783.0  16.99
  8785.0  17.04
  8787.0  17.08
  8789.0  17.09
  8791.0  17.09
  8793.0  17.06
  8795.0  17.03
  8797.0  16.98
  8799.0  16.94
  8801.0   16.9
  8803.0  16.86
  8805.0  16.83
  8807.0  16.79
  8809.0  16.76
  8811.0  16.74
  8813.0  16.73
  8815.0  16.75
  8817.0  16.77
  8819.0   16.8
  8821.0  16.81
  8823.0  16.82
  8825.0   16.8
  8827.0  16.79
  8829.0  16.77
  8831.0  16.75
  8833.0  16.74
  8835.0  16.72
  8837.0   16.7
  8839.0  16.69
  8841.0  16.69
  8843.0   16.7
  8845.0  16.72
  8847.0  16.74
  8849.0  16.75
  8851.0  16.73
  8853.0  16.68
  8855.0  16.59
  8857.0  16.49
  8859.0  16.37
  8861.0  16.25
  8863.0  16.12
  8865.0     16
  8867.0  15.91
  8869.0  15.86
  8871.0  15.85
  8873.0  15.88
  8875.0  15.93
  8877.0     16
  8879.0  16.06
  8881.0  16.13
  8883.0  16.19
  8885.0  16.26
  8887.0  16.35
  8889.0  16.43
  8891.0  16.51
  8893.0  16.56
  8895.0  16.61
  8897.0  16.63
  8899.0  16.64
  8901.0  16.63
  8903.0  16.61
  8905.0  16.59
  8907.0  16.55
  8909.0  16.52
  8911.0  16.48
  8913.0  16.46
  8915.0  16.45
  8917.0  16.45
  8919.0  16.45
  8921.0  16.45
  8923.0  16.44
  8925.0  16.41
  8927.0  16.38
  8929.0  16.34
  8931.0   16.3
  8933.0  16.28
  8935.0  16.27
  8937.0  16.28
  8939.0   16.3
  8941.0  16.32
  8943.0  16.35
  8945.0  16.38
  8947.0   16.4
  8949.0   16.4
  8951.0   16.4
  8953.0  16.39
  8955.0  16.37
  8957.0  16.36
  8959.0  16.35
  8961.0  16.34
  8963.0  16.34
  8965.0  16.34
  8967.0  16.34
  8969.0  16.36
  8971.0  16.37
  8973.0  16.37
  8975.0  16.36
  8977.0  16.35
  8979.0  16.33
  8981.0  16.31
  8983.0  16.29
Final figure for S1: 0.02 mag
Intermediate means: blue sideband 17.1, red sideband 16.4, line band 16.7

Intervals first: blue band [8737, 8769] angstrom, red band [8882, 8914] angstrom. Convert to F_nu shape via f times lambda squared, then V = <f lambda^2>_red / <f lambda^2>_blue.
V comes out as 1.02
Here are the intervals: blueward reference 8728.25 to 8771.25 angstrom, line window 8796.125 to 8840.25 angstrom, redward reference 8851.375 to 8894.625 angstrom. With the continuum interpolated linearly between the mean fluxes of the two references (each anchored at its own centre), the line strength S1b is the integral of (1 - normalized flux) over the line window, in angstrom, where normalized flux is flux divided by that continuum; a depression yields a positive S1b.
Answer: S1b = -0.8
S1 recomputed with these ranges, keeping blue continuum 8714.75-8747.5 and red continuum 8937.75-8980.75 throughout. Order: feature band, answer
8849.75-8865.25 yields 0.017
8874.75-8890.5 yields 0.027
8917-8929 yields 0.003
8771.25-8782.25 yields 0.012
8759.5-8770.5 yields 0.023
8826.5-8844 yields 0.002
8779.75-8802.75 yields -0.007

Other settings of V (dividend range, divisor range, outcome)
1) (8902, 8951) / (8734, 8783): 1.02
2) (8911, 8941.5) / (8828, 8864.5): 1.00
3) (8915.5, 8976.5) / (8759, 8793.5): 1.01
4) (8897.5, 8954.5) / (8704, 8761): 1.01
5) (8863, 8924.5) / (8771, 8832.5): 0.99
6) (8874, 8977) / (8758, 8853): 1.00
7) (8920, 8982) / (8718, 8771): 1.01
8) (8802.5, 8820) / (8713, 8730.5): 1.00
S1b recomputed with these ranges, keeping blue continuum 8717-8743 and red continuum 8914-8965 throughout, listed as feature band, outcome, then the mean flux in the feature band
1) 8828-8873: 0.6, 16.5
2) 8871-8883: 0.4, 16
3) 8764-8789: 0.2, 16.8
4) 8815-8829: 0.0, 16.8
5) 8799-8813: 0.0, 16.8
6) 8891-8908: -0.1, 16.6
